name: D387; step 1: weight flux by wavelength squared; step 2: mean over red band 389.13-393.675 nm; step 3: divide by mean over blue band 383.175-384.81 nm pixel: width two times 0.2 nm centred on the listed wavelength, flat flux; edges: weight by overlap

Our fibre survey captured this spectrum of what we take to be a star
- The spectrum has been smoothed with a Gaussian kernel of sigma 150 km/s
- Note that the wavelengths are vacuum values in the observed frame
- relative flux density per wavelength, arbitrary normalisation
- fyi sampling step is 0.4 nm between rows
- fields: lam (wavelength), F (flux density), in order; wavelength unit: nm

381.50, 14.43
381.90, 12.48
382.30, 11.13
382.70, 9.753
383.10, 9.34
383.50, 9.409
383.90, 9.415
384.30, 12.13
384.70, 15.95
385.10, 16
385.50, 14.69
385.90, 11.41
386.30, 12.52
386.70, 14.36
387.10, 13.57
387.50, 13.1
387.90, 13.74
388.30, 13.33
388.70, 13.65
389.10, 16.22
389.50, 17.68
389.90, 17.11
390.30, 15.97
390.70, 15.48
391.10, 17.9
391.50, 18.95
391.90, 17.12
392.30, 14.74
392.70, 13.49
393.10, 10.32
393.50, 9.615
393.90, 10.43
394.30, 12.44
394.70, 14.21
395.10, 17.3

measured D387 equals 1.4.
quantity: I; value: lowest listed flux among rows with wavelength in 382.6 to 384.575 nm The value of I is 9.34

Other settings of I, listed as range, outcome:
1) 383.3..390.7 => 9.409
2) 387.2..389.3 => 13.1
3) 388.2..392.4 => 13.33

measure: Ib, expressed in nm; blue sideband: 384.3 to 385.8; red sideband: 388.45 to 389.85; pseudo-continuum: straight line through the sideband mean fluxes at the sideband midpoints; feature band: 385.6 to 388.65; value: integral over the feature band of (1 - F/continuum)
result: 0.43 nm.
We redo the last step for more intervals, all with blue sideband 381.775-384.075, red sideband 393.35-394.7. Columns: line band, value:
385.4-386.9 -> -0.37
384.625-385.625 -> -0.49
